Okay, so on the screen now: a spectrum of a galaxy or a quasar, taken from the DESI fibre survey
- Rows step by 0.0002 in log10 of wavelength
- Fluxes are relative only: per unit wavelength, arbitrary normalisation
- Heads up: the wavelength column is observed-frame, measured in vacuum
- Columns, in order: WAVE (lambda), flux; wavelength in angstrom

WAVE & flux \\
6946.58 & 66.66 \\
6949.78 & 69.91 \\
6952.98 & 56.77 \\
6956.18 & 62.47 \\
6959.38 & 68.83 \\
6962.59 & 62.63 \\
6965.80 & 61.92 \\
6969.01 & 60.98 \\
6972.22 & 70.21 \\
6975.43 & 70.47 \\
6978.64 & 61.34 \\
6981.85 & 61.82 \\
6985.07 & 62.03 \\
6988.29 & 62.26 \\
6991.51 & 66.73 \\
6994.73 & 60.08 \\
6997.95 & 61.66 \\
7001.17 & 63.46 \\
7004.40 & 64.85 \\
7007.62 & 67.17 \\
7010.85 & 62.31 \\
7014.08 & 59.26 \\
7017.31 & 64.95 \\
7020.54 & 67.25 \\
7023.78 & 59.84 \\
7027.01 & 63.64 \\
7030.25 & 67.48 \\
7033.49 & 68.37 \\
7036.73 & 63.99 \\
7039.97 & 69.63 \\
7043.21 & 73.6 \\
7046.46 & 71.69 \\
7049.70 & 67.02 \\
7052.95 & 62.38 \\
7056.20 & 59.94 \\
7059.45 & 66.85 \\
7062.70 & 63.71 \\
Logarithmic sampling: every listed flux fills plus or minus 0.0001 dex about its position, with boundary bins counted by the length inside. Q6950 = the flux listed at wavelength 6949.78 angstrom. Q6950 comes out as 69.91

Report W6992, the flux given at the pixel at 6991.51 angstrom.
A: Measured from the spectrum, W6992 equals 66.73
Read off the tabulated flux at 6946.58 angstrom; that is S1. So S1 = 66.66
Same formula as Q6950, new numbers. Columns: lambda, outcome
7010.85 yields 62.31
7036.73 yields 63.99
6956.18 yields 62.47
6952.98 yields 56.77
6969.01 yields 60.98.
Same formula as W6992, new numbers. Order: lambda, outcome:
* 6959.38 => 68.83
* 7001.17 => 63.46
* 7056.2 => 59.94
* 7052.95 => 62.38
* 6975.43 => 70.47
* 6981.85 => 61.82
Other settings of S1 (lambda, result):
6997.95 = 61.66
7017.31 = 64.95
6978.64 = 61.34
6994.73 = 60.08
